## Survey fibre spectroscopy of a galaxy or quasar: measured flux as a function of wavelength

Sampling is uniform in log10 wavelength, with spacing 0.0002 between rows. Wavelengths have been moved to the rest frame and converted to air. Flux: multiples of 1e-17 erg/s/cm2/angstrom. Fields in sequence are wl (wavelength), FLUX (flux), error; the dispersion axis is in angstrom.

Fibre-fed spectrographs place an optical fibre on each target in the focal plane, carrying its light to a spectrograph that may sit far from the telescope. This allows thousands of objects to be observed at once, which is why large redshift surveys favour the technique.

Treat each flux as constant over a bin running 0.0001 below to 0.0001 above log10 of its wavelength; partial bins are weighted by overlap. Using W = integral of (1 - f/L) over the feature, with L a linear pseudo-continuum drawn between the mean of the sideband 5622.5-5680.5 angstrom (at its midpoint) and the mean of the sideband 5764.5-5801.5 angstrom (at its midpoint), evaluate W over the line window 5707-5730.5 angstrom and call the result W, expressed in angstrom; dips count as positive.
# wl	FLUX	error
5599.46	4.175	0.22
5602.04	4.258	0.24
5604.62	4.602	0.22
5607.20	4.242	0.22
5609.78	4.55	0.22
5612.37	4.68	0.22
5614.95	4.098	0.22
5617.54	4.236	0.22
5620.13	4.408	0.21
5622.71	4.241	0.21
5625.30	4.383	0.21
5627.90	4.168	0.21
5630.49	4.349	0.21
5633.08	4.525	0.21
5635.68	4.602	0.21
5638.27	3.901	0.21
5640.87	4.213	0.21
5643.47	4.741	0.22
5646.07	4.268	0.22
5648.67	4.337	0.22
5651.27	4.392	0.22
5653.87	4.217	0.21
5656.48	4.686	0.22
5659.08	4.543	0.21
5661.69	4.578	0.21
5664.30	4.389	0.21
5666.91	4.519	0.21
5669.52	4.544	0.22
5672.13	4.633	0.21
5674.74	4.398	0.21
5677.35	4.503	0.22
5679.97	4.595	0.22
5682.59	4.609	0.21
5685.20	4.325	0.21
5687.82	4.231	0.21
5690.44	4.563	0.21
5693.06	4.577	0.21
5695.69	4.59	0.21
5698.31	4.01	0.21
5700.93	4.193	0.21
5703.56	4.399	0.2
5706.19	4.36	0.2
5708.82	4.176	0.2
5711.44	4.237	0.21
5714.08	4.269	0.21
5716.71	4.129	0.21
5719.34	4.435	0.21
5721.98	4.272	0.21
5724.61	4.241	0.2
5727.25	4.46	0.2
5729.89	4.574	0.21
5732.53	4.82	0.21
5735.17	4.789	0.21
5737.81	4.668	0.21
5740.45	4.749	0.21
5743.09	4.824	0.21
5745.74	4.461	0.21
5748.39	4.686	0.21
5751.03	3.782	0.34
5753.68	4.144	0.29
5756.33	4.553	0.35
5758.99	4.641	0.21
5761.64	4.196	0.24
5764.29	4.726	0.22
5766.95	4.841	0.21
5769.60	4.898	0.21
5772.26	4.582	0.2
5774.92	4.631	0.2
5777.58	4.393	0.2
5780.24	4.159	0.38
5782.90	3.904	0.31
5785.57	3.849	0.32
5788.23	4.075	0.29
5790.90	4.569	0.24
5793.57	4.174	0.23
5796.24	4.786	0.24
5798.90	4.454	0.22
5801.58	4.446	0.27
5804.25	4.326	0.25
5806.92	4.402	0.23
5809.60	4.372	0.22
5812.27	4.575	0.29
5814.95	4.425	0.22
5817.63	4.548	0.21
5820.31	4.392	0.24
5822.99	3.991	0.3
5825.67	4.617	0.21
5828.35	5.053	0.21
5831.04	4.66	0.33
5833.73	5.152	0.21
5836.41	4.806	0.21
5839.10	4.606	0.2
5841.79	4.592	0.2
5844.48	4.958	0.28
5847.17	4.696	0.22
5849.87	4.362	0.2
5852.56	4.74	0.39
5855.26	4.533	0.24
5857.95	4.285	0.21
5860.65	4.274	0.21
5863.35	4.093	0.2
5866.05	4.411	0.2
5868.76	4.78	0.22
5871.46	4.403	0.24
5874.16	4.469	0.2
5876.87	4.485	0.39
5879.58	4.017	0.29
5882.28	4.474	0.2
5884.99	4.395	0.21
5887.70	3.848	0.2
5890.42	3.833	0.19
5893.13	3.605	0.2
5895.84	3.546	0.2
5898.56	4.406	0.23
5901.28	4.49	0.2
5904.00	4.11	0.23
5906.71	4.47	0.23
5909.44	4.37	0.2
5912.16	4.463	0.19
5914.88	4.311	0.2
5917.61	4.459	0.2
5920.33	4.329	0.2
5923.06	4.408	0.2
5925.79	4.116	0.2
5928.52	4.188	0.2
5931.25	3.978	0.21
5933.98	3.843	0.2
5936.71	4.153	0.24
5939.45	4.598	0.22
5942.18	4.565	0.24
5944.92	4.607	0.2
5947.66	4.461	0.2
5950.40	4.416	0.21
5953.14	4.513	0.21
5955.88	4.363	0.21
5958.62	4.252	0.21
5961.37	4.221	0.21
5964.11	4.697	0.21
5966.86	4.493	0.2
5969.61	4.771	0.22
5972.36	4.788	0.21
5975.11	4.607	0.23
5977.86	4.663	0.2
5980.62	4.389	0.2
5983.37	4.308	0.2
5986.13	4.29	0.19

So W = 0.6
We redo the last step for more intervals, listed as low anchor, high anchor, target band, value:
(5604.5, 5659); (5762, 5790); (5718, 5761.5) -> -1.0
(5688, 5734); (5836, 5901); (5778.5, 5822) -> 0.2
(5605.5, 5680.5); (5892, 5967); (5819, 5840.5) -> -1.6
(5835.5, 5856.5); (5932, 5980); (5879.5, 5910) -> 3.0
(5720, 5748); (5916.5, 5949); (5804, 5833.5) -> -0.3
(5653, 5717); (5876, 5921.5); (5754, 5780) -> -1.4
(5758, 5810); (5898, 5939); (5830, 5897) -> -1.0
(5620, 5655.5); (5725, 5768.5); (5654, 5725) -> 0.5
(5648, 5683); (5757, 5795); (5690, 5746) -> 0.1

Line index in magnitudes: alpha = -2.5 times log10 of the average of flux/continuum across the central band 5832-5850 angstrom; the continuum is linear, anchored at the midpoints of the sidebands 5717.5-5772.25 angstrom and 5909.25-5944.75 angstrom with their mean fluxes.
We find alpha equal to -0.083 mag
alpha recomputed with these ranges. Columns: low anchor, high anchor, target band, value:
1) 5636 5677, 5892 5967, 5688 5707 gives 0.01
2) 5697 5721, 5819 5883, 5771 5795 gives 0.03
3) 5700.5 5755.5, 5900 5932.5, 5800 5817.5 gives -0.02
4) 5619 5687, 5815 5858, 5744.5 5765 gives 0.04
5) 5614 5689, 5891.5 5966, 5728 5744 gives -0.09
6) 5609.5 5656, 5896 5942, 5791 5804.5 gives -0.04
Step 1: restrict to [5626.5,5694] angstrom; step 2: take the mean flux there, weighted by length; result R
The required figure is 4.44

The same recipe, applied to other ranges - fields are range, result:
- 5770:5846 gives 4.49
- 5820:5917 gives 4.41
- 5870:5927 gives 4.24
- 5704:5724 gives 4.27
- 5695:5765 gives 4.42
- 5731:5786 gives 4.5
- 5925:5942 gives 4.18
